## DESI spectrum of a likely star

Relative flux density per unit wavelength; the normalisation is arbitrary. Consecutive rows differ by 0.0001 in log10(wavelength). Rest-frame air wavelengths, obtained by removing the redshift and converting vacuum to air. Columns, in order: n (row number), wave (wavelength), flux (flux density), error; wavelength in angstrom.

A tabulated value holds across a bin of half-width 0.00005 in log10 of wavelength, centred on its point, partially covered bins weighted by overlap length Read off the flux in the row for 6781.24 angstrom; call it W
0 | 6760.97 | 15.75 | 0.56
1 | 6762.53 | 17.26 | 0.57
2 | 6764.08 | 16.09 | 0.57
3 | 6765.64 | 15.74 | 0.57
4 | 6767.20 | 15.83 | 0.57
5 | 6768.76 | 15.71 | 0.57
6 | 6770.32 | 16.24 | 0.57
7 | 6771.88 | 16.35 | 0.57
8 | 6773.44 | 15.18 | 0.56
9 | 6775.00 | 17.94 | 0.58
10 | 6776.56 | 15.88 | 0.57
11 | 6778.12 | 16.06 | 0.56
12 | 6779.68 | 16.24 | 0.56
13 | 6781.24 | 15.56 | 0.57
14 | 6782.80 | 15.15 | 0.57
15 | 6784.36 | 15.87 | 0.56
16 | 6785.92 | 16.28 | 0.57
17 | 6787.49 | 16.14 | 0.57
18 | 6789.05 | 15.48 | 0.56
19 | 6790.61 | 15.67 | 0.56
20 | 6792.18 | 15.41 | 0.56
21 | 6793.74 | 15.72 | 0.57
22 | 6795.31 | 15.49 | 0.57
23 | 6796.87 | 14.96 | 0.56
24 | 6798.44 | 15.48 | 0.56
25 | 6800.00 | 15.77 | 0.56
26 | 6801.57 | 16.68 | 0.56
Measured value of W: 15.56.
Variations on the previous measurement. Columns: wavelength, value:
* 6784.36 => 15.87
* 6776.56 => 15.88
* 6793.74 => 15.72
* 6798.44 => 15.48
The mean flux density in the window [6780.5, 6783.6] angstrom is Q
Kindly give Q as 15.4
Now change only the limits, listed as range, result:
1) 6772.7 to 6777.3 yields 16.3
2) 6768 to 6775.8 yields 16.3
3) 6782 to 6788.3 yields 15.9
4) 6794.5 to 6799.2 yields 15.3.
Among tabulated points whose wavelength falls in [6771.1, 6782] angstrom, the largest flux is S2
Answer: 17.94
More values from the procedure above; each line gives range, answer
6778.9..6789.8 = 16.28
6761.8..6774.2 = 17.26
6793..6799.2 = 15.72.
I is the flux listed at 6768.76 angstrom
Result 15.71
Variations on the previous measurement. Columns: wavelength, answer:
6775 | 17.94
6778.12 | 16.06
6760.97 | 15.75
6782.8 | 15.15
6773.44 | 15.18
